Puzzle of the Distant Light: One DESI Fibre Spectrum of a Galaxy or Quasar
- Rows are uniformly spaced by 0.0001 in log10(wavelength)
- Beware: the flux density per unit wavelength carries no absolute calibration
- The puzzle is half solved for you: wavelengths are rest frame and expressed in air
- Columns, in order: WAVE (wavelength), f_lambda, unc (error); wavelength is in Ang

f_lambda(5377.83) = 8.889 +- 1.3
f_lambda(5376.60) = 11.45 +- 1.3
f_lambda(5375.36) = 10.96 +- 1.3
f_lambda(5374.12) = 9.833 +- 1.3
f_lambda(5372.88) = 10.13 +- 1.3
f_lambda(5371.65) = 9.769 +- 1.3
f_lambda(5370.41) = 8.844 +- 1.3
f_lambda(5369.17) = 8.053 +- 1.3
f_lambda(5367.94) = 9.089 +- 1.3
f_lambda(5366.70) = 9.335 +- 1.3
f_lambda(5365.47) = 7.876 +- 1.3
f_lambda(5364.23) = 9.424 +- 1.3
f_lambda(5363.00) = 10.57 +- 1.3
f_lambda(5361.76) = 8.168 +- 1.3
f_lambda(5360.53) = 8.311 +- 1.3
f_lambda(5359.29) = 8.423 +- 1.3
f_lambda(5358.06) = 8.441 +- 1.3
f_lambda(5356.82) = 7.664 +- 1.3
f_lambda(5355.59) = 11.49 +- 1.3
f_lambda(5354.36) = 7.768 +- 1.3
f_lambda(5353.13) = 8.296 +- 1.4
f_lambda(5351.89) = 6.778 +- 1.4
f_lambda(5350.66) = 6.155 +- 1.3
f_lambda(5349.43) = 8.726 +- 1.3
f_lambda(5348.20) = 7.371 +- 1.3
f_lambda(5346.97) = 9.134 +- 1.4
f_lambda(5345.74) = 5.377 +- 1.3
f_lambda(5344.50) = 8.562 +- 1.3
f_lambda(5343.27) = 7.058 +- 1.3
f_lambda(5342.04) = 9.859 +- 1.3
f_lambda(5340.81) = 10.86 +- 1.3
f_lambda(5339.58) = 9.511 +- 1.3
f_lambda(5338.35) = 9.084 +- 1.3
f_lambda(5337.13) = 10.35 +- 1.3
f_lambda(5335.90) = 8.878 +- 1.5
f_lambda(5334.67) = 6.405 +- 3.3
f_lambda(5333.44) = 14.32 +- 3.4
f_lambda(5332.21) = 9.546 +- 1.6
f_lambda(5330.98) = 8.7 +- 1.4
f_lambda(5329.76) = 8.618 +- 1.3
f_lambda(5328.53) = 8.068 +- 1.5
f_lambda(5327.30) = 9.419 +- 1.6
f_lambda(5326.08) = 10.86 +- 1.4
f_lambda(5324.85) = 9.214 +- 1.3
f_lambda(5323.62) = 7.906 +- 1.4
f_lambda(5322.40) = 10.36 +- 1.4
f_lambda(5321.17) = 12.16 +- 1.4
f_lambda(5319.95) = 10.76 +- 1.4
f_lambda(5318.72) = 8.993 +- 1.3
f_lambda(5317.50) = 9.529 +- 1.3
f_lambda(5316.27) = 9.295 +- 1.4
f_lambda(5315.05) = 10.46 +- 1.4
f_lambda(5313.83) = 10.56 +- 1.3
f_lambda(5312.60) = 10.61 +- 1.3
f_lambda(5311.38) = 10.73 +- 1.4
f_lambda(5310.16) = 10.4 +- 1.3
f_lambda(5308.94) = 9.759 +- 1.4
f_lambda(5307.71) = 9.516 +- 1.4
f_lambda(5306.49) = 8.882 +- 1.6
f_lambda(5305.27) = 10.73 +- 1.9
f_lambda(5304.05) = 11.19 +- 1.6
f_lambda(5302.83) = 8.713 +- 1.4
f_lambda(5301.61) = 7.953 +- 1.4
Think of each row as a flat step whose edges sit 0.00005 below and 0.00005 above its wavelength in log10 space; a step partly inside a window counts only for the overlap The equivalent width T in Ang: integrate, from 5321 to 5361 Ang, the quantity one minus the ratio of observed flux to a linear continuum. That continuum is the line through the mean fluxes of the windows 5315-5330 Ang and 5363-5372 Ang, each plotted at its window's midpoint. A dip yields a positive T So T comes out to 2.3 Ang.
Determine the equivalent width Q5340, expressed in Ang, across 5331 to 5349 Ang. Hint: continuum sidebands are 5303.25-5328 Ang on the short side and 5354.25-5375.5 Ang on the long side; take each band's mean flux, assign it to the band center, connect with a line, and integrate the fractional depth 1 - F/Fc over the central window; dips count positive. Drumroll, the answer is 1.1 Ang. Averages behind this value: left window 10.1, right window 9.11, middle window 9.01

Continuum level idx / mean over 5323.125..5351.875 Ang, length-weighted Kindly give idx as 8.83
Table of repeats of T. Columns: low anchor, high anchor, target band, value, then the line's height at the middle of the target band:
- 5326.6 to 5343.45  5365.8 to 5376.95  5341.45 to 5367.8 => 3.3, 9.53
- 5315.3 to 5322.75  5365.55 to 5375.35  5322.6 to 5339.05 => 1.0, 9.99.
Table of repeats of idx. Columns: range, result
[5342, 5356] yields 7.92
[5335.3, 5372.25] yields 8.64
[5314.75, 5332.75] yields 9.58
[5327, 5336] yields 9.25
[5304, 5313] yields 10.2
